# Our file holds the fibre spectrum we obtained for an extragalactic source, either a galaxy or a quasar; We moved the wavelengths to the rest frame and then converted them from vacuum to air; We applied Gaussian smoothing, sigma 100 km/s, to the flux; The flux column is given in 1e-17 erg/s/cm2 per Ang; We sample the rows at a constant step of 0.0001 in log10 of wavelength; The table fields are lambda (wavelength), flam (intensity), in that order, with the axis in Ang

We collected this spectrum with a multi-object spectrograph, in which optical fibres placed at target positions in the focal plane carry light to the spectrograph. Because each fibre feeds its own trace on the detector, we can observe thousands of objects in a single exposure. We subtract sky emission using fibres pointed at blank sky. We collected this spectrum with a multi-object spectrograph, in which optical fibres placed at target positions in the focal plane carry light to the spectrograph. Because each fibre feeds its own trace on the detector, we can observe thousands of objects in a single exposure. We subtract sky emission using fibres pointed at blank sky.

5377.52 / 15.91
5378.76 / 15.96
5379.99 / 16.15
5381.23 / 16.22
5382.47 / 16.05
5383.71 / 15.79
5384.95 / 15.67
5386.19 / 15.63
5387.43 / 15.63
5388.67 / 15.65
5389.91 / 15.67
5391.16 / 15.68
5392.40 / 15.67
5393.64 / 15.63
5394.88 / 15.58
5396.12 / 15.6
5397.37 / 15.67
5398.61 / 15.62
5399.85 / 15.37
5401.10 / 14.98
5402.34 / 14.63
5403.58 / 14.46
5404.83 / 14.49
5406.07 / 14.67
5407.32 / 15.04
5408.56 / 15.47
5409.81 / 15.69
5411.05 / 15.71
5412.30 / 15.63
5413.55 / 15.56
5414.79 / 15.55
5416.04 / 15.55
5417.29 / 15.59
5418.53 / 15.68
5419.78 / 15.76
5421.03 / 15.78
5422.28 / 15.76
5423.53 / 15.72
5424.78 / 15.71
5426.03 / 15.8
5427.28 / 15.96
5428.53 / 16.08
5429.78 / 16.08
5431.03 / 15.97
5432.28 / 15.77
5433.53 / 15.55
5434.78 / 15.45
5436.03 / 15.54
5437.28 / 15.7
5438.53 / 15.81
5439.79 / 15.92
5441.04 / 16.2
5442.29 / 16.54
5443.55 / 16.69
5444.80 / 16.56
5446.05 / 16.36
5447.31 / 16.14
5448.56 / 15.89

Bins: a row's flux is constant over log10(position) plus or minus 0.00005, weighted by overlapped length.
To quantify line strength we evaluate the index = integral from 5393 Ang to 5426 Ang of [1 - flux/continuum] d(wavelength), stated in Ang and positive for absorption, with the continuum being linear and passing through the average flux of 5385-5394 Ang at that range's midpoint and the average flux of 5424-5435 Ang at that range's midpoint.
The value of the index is 0.7 Ang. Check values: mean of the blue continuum 15.6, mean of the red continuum 15.8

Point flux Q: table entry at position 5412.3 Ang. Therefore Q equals 15.63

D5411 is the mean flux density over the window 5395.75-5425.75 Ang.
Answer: 15.4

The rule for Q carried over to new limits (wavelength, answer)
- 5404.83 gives 14.49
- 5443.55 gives 16.69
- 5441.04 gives 16.2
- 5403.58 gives 14.46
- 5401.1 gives 14.98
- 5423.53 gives 15.72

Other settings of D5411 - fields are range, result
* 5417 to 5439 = 15.8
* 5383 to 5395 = 15.7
